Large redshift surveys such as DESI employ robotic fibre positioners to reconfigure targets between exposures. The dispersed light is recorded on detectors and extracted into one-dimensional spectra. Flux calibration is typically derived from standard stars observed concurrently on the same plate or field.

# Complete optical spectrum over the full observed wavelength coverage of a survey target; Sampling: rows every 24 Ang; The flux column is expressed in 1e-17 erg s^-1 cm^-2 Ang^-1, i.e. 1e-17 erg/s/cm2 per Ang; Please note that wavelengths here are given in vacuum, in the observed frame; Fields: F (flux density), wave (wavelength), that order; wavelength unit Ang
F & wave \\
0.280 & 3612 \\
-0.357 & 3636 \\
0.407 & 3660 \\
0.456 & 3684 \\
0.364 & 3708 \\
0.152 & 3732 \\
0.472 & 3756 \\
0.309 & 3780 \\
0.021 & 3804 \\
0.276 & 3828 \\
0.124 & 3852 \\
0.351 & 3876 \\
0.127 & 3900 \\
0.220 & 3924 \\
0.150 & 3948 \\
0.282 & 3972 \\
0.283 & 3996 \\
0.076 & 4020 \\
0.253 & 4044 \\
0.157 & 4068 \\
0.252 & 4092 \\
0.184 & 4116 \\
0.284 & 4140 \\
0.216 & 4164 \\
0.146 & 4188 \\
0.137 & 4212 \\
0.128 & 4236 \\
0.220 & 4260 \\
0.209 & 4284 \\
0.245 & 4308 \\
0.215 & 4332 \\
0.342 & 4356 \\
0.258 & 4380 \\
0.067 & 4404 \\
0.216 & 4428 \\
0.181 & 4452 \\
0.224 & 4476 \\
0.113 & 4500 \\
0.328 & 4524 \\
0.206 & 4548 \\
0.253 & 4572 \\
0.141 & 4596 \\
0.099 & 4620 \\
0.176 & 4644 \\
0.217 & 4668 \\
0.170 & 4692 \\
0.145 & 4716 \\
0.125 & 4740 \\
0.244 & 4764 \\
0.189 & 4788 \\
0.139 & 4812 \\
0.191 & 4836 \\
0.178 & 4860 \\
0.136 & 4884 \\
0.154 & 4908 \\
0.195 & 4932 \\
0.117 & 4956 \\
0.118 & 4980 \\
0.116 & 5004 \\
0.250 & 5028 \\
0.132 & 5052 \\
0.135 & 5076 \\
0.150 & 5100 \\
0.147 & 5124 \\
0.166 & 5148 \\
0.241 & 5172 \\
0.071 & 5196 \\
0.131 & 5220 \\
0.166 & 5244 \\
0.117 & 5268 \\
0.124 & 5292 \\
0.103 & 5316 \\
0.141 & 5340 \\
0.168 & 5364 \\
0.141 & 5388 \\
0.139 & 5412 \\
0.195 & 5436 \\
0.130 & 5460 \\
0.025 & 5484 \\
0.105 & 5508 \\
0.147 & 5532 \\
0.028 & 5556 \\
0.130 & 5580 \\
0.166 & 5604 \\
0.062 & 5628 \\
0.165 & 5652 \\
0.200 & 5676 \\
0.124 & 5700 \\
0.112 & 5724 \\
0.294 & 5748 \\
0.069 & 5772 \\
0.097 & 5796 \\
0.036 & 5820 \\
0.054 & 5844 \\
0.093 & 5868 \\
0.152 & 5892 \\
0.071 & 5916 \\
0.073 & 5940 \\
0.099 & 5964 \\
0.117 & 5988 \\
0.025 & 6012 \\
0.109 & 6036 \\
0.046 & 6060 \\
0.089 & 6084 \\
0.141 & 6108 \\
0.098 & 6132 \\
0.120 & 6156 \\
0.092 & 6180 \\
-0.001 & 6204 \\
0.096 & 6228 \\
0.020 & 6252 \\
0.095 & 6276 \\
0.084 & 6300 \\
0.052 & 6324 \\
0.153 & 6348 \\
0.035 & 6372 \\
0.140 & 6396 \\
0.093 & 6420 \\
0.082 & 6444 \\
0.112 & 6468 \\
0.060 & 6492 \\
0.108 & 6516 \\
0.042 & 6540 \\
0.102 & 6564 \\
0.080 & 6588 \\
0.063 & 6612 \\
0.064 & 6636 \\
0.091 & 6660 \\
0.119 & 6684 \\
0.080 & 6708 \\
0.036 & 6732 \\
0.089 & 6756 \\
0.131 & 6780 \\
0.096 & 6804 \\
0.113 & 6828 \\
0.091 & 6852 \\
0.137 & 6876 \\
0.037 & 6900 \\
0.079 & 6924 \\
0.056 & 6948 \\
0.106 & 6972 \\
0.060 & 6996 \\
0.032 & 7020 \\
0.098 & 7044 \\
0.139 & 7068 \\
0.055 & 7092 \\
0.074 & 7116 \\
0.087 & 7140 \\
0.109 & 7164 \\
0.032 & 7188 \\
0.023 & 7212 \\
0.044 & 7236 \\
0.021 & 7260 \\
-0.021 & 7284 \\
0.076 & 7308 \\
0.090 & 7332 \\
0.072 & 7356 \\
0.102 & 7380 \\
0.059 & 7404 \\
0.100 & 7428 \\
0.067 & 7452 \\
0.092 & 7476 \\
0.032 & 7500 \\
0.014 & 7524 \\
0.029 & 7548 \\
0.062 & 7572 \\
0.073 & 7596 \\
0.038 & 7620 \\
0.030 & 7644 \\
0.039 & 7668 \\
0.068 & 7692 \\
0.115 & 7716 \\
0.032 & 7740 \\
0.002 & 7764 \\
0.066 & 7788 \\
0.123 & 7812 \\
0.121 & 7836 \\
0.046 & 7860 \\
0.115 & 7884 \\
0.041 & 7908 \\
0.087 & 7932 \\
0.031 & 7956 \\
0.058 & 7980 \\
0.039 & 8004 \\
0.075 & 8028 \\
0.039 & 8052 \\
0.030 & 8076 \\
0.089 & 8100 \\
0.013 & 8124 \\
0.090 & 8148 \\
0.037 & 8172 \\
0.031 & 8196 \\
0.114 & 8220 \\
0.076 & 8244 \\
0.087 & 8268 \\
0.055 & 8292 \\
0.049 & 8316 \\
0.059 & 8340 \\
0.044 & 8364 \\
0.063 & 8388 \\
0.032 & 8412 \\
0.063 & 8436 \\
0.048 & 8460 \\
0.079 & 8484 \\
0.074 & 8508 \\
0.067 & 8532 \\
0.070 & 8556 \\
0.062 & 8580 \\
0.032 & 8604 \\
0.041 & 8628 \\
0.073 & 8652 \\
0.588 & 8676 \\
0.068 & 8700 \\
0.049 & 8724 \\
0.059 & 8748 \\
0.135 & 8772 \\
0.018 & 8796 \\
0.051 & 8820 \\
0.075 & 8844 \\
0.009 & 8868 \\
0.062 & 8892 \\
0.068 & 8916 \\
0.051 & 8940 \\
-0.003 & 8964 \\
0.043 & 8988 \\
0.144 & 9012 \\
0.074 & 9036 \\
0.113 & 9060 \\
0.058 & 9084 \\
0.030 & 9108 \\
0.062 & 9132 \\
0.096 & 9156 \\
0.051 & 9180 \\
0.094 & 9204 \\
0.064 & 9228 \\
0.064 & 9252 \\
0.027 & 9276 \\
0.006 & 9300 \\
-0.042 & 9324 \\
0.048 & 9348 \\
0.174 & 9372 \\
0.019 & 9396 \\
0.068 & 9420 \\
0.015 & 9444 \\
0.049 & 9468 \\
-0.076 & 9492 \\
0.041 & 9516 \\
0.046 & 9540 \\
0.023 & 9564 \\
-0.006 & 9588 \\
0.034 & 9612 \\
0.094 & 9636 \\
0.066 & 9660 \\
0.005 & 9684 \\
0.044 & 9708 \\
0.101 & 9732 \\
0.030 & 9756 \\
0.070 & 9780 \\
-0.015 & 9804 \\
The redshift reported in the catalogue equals 1.33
